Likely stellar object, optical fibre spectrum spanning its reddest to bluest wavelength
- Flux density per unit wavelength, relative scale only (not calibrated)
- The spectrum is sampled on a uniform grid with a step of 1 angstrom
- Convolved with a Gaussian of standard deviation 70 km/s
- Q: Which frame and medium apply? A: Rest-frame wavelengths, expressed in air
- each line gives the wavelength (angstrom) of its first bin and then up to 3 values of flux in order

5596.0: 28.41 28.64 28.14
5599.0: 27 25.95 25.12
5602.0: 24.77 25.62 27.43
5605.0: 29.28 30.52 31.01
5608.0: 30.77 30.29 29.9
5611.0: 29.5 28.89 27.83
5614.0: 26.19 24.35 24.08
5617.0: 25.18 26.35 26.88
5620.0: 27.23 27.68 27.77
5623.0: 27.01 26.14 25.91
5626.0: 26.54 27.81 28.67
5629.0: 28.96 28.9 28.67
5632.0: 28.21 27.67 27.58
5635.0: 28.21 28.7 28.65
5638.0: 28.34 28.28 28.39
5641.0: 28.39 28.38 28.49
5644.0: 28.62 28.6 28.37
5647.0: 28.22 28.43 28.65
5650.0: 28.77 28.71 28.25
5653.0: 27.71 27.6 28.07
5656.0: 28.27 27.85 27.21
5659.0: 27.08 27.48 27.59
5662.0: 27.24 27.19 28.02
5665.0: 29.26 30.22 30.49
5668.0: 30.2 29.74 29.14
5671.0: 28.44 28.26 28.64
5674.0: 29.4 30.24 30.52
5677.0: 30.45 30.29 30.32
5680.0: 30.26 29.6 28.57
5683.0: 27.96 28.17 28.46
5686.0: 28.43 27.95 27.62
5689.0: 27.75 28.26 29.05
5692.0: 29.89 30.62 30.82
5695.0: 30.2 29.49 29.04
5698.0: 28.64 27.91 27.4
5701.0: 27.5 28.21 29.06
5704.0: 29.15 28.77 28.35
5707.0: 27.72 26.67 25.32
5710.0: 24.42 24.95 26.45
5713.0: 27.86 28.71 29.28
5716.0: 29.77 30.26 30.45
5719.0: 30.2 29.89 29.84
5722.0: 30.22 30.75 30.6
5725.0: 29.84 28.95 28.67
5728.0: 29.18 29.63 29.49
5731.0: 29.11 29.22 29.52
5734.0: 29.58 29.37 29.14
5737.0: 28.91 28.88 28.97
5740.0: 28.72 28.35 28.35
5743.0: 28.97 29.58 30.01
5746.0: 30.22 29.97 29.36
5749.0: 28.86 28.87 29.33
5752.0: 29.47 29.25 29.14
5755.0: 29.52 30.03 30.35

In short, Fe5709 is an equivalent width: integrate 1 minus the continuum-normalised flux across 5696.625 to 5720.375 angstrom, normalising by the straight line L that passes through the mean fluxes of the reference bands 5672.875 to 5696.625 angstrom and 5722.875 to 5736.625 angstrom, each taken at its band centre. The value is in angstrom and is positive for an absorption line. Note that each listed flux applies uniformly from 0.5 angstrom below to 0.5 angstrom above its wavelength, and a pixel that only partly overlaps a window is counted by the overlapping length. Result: 1.0 angstrom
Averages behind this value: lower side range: 29.3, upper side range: 29.5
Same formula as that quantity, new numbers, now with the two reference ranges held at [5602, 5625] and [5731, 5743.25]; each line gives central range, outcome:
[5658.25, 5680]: -0.63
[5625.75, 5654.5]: -0.41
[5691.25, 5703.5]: -0.22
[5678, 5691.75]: -0.15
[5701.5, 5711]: 0.42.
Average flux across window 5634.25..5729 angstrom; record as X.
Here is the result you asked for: 28.7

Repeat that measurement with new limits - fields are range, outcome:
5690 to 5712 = 28.2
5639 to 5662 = 28.1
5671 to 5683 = 29.6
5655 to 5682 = 29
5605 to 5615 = 29.2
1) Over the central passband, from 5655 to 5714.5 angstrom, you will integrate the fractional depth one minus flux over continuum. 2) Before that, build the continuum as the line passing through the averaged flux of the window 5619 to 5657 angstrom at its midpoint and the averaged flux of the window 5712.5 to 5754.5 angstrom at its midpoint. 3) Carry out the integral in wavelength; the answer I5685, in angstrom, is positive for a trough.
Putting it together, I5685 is 0.4 angstrom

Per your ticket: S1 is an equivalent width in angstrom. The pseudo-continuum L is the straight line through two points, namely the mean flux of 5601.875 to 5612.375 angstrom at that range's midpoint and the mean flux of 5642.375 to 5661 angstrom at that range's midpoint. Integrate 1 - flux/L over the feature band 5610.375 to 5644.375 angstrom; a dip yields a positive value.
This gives 1.2 angstrom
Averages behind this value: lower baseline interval 29.1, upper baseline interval 28.1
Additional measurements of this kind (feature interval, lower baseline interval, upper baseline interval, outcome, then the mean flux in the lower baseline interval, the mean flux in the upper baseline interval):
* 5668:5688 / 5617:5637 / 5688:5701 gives -0.4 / 27.6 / 29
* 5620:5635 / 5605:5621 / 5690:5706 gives 0.2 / 28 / 29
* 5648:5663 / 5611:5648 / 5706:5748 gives 0.1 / 27.7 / 28.9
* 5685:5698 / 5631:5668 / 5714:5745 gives -0.1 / 28.3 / 29.5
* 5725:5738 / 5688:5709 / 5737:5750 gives -0.1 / 28.6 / 29.2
